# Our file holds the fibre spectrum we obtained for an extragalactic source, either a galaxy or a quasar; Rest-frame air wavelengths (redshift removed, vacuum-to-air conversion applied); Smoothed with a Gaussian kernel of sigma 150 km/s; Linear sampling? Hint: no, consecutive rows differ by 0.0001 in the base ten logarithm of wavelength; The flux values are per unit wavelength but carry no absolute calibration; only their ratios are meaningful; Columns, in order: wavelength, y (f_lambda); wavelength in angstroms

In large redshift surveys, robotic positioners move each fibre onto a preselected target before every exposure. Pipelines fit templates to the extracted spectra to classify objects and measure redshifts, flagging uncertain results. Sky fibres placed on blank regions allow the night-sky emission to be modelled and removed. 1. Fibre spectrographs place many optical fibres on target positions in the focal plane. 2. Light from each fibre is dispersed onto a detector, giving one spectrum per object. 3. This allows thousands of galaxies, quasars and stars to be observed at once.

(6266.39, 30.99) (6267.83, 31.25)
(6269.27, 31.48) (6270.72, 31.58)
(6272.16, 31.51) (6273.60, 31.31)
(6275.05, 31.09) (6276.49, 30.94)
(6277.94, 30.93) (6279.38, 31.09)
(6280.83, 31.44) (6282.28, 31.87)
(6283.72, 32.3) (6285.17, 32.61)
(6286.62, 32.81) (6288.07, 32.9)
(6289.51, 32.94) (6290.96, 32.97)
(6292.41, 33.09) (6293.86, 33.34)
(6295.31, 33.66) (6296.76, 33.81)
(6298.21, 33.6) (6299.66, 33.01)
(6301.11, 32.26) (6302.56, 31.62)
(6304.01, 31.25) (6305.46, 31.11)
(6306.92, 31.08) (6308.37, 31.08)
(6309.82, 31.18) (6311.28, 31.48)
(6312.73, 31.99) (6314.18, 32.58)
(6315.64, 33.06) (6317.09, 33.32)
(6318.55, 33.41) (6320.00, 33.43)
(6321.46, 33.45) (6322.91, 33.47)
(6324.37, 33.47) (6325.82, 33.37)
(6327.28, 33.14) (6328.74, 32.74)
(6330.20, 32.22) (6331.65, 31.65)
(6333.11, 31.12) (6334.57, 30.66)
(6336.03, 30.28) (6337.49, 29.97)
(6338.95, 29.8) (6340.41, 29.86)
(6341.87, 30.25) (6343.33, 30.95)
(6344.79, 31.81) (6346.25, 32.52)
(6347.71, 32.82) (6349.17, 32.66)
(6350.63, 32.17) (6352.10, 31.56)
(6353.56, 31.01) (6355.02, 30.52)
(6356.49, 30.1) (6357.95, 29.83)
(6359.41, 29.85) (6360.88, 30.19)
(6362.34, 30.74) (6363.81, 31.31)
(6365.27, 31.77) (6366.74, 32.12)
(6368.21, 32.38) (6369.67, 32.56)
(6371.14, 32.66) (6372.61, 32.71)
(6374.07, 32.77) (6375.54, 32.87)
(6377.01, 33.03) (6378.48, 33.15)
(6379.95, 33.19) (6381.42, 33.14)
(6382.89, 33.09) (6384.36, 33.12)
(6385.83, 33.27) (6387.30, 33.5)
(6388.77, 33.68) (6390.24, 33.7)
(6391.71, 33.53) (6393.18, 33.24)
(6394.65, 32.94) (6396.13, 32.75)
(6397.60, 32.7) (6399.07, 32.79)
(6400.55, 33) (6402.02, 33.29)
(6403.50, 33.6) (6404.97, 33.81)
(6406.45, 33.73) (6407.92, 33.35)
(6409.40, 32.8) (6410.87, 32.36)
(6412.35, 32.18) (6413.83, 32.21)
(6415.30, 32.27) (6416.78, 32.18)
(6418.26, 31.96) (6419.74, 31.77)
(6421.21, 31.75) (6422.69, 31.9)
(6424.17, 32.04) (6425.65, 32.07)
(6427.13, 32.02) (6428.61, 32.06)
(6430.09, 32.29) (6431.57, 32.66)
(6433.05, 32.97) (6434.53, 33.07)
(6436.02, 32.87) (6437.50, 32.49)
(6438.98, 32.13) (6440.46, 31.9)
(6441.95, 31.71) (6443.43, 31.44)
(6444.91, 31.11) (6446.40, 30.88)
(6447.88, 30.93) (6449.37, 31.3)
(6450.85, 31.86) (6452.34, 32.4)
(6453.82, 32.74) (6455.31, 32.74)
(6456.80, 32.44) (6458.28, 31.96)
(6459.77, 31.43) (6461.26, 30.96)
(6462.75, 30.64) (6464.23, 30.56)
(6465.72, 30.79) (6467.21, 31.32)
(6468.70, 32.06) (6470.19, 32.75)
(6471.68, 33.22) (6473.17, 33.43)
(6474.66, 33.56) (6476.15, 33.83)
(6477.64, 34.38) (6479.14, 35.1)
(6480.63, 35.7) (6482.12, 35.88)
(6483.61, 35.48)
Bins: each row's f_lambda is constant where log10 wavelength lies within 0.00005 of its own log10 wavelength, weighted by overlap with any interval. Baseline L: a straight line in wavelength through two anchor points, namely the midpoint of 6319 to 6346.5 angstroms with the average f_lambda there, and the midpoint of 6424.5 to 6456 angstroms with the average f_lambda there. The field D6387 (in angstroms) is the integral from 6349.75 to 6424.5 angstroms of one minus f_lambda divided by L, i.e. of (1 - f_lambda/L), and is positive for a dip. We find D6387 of -1.07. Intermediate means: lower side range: 31.8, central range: 32.4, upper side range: 32.1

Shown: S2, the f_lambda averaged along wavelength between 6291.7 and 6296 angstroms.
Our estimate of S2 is 33.3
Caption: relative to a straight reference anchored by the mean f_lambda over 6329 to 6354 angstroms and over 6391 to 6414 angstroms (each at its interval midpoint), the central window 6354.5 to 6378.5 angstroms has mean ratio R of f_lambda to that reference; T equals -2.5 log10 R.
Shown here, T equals 0.012 mag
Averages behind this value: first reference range 31.3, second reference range 33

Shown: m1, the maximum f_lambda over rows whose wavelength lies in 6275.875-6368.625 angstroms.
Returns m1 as 33.81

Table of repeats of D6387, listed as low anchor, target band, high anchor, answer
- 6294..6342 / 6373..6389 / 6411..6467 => -0.6 angstroms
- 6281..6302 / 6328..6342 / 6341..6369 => 0.4 angstroms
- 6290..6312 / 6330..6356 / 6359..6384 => 0.9 angstroms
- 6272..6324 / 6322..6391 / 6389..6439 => 1.1 angstroms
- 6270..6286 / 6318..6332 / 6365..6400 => -0.4 angstroms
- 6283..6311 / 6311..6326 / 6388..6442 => -0.3 angstroms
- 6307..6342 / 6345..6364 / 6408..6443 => 0.5 angstroms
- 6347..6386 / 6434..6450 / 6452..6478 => 0.2 angstroms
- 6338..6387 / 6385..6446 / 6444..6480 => -1.1 angstroms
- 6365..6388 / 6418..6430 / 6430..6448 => 0.1 angstroms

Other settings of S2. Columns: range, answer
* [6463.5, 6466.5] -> 30.7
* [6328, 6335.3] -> 31.7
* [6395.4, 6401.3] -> 32.8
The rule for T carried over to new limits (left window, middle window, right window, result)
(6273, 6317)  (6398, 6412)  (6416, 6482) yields -0.030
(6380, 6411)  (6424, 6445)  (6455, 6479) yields 0.017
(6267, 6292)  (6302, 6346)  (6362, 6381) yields 0.010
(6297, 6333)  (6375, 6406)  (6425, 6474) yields -0.034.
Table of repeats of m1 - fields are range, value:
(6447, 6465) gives 32.74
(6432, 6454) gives 33.07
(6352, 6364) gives 31.56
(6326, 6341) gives 33.14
